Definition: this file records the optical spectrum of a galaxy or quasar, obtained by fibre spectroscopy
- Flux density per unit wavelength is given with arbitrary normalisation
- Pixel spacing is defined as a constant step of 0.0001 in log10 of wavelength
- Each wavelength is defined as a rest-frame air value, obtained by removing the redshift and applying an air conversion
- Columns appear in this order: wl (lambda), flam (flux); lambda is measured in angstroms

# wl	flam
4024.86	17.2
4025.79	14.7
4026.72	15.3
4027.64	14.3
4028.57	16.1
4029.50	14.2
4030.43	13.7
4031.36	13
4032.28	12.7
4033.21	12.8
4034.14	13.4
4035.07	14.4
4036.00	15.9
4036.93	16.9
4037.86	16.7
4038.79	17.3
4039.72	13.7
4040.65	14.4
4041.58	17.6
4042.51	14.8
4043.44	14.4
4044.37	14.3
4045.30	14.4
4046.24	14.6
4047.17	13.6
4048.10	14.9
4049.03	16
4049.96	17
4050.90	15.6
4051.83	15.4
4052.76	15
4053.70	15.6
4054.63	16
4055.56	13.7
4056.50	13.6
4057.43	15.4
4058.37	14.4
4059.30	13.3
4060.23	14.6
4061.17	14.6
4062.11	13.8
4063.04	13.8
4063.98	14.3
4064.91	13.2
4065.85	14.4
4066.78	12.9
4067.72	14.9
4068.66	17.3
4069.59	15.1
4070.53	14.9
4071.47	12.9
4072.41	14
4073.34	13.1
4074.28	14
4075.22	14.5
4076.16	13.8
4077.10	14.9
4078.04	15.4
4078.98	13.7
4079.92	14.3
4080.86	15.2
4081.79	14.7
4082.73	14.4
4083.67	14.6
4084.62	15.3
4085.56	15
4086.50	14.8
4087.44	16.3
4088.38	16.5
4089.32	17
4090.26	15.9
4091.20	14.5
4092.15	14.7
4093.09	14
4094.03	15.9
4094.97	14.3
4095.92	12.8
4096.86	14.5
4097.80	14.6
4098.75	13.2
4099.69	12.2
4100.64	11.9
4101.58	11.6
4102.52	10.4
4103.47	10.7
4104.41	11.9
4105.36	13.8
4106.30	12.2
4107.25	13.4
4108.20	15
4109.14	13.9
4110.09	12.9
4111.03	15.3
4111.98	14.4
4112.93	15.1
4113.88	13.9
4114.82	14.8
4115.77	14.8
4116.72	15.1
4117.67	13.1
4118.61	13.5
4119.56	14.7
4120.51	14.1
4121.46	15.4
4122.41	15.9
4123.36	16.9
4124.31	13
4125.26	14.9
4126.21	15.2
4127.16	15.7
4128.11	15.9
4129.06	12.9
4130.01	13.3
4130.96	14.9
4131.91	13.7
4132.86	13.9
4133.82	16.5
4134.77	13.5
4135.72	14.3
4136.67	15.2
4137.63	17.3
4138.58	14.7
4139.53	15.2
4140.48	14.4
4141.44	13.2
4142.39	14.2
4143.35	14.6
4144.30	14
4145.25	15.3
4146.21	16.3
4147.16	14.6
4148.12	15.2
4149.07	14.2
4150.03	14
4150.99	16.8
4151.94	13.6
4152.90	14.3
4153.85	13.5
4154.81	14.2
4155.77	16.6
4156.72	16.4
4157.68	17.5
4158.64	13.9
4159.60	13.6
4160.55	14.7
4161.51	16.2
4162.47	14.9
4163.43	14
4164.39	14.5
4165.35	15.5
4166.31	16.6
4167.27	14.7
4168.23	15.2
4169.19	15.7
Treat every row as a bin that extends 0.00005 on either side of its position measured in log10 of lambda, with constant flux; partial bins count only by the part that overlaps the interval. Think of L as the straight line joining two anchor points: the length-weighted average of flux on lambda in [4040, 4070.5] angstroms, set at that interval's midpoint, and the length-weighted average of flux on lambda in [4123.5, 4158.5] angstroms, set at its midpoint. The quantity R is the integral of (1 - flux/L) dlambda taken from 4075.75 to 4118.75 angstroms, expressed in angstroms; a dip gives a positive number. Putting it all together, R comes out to 1.9 angstroms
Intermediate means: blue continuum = 14.8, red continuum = 14.8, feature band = 14.1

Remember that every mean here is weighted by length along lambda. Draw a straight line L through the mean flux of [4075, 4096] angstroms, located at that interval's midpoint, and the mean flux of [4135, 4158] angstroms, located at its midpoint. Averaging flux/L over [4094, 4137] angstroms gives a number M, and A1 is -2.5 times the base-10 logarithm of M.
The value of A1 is 0.07 mag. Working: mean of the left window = 14.9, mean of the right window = 15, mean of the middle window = 14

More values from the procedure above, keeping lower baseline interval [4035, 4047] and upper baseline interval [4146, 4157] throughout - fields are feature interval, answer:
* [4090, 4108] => 0.14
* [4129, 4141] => 0.02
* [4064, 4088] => 0.05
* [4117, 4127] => 0.02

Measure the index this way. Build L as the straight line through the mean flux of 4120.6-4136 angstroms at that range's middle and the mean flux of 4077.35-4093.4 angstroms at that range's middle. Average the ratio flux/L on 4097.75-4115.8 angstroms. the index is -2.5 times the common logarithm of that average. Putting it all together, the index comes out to 0.13 mag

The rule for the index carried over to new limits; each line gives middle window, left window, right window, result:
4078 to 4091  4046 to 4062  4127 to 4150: -0.03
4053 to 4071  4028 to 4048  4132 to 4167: 0.02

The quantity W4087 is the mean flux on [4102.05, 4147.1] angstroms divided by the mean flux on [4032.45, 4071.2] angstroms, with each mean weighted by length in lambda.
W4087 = 1.0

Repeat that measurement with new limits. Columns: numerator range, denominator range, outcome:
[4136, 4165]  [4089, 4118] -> 1.08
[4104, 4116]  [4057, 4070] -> 0.97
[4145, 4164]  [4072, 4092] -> 1.01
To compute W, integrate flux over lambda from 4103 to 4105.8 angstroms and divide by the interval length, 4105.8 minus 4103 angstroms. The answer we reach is 12.1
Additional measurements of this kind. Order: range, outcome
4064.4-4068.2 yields 13.9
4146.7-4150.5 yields 14.5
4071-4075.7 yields 13.7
